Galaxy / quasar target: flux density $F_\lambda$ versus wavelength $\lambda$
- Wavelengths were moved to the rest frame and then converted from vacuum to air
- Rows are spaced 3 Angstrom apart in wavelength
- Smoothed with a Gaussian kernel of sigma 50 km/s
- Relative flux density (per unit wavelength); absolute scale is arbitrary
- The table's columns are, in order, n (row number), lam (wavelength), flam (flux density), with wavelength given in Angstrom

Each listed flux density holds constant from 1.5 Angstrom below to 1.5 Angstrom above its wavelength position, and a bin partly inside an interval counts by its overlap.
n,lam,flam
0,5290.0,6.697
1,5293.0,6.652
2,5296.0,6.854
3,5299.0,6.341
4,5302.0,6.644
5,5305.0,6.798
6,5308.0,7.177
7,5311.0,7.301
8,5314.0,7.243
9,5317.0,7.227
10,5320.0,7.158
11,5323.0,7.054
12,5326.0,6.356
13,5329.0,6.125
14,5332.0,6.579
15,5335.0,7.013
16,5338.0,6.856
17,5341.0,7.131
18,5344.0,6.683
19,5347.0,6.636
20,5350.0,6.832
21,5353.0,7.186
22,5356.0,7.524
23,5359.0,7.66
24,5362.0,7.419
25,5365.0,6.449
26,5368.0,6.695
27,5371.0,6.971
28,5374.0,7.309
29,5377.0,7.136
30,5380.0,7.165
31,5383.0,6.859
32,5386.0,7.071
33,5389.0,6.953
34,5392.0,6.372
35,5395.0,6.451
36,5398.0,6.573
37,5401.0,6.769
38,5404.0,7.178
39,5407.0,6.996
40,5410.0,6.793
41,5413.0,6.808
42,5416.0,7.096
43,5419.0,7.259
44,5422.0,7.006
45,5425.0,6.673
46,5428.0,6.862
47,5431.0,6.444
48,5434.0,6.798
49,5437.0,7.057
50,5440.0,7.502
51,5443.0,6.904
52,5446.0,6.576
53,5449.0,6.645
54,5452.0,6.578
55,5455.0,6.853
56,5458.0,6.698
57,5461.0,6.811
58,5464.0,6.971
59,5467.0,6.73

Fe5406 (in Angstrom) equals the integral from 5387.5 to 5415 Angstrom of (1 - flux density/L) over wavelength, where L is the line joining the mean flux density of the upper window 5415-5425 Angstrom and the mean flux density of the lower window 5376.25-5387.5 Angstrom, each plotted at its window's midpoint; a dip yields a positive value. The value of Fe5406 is 1.1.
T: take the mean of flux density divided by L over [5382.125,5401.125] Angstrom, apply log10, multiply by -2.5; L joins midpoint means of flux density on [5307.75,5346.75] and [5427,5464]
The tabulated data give 0.02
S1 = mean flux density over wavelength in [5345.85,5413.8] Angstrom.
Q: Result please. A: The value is 6.95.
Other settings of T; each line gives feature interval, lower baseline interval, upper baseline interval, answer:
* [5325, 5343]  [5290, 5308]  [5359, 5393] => 0.02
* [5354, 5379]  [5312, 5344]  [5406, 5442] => -0.04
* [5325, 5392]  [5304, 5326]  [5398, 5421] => 0.02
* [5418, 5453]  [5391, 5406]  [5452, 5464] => -0.02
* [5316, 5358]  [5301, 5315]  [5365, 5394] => 0.02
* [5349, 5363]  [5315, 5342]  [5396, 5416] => -0.08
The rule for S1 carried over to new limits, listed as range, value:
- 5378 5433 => 6.85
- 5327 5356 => 6.81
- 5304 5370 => 6.96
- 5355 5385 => 7.11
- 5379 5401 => 6.77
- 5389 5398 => 6.53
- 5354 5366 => 7.29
